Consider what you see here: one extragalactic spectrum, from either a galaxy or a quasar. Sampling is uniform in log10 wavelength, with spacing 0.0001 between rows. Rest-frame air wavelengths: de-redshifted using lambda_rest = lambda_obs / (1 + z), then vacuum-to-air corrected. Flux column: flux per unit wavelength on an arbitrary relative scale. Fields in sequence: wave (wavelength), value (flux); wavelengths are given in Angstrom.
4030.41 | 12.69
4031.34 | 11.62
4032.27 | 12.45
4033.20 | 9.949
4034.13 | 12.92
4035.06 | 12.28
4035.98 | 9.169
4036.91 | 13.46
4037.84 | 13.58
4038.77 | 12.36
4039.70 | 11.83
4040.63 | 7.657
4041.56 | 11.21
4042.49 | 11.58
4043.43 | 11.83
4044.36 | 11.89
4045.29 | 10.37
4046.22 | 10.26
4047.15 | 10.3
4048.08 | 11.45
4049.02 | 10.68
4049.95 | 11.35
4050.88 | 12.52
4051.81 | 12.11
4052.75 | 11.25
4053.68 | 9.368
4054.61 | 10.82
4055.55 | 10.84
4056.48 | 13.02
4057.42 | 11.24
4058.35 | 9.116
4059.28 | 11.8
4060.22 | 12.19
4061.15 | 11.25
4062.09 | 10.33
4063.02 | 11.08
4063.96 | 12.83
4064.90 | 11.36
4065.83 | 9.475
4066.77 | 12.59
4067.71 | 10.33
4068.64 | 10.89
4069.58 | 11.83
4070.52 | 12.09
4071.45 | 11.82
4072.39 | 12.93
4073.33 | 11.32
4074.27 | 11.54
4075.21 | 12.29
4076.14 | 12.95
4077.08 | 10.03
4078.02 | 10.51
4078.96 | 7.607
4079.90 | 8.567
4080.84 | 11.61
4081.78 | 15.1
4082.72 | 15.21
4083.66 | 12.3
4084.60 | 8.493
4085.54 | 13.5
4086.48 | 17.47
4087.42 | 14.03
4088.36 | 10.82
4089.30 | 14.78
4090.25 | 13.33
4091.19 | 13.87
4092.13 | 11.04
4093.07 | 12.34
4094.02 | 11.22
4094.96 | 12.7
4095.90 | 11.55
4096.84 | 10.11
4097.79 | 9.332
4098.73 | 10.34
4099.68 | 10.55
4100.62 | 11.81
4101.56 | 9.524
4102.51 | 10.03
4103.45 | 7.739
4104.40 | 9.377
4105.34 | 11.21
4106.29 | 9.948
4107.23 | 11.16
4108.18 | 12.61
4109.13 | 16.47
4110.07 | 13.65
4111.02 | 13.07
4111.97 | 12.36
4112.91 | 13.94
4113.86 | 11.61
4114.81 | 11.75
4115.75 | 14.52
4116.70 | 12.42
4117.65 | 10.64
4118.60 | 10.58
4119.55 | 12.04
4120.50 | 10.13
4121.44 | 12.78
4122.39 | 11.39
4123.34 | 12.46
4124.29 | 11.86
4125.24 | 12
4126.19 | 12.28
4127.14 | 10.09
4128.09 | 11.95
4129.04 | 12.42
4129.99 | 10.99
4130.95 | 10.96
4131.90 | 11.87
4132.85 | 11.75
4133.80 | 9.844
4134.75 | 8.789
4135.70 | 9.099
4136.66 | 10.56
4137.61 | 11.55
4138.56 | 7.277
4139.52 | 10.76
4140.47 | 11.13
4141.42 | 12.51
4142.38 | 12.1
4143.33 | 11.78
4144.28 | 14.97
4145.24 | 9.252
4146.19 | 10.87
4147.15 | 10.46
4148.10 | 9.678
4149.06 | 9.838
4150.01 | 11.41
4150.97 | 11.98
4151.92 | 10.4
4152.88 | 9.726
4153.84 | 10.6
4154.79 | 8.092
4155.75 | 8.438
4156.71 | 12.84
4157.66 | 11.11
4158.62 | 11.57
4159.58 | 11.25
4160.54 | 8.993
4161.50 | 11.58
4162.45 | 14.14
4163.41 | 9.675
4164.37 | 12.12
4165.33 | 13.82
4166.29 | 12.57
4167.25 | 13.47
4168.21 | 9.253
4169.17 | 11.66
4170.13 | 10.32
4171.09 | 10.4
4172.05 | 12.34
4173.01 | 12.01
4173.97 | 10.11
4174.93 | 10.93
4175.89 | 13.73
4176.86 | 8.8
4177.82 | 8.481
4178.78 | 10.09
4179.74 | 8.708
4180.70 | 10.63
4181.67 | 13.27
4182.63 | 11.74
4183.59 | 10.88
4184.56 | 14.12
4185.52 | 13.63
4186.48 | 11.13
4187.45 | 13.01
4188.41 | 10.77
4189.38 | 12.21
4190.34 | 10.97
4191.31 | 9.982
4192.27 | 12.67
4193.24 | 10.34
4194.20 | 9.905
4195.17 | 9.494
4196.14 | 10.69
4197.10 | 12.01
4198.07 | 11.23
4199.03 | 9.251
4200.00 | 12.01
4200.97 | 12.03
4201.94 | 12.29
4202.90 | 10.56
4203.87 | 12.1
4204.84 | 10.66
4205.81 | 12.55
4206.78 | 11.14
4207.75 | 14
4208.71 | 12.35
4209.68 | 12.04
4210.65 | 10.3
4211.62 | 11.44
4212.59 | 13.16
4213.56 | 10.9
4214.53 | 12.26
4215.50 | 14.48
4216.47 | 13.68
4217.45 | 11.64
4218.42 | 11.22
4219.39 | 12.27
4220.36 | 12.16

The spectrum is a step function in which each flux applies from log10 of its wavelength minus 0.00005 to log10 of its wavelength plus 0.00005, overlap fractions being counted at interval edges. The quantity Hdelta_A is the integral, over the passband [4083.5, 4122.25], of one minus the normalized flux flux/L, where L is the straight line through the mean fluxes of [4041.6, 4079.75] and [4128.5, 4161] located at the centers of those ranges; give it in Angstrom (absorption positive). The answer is -3.2 Angstrom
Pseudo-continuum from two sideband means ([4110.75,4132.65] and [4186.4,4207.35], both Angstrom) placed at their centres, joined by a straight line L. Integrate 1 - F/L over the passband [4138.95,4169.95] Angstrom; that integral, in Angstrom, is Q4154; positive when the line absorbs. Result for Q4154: 1.2 Angstrom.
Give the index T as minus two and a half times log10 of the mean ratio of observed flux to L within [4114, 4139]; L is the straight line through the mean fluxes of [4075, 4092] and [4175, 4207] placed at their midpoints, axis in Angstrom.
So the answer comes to 0.06 mag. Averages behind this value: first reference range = 12.3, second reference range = 11.2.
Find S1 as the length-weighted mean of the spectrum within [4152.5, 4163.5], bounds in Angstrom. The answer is 10.7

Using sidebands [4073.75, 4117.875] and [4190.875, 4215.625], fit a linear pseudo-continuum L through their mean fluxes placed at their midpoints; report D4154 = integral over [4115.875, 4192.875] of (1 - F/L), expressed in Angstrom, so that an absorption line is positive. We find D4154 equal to 3.1 Angstrom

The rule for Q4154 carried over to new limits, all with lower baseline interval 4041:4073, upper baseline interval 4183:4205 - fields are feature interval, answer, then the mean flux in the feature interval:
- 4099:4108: 0.9 Angstrom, 10.2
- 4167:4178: 0.4 Angstrom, 11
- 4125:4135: 0.1 Angstrom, 11.2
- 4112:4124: -0.7 Angstrom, 12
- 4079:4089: -1.1 Angstrom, 12.5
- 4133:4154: 1.2 Angstrom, 10.7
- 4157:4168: -0.4 Angstrom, 11.8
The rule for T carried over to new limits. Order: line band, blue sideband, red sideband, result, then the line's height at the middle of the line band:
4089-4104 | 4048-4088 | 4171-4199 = 0.03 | 11.5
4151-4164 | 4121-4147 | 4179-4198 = 0.06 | 11.3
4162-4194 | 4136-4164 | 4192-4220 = -0.02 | 11.3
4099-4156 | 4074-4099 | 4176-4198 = 0.04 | 11.6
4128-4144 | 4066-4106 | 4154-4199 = 0.04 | 11.3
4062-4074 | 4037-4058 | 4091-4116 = -0.01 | 11.4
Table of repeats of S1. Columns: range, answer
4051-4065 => 11.3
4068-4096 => 12.1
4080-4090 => 13.2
